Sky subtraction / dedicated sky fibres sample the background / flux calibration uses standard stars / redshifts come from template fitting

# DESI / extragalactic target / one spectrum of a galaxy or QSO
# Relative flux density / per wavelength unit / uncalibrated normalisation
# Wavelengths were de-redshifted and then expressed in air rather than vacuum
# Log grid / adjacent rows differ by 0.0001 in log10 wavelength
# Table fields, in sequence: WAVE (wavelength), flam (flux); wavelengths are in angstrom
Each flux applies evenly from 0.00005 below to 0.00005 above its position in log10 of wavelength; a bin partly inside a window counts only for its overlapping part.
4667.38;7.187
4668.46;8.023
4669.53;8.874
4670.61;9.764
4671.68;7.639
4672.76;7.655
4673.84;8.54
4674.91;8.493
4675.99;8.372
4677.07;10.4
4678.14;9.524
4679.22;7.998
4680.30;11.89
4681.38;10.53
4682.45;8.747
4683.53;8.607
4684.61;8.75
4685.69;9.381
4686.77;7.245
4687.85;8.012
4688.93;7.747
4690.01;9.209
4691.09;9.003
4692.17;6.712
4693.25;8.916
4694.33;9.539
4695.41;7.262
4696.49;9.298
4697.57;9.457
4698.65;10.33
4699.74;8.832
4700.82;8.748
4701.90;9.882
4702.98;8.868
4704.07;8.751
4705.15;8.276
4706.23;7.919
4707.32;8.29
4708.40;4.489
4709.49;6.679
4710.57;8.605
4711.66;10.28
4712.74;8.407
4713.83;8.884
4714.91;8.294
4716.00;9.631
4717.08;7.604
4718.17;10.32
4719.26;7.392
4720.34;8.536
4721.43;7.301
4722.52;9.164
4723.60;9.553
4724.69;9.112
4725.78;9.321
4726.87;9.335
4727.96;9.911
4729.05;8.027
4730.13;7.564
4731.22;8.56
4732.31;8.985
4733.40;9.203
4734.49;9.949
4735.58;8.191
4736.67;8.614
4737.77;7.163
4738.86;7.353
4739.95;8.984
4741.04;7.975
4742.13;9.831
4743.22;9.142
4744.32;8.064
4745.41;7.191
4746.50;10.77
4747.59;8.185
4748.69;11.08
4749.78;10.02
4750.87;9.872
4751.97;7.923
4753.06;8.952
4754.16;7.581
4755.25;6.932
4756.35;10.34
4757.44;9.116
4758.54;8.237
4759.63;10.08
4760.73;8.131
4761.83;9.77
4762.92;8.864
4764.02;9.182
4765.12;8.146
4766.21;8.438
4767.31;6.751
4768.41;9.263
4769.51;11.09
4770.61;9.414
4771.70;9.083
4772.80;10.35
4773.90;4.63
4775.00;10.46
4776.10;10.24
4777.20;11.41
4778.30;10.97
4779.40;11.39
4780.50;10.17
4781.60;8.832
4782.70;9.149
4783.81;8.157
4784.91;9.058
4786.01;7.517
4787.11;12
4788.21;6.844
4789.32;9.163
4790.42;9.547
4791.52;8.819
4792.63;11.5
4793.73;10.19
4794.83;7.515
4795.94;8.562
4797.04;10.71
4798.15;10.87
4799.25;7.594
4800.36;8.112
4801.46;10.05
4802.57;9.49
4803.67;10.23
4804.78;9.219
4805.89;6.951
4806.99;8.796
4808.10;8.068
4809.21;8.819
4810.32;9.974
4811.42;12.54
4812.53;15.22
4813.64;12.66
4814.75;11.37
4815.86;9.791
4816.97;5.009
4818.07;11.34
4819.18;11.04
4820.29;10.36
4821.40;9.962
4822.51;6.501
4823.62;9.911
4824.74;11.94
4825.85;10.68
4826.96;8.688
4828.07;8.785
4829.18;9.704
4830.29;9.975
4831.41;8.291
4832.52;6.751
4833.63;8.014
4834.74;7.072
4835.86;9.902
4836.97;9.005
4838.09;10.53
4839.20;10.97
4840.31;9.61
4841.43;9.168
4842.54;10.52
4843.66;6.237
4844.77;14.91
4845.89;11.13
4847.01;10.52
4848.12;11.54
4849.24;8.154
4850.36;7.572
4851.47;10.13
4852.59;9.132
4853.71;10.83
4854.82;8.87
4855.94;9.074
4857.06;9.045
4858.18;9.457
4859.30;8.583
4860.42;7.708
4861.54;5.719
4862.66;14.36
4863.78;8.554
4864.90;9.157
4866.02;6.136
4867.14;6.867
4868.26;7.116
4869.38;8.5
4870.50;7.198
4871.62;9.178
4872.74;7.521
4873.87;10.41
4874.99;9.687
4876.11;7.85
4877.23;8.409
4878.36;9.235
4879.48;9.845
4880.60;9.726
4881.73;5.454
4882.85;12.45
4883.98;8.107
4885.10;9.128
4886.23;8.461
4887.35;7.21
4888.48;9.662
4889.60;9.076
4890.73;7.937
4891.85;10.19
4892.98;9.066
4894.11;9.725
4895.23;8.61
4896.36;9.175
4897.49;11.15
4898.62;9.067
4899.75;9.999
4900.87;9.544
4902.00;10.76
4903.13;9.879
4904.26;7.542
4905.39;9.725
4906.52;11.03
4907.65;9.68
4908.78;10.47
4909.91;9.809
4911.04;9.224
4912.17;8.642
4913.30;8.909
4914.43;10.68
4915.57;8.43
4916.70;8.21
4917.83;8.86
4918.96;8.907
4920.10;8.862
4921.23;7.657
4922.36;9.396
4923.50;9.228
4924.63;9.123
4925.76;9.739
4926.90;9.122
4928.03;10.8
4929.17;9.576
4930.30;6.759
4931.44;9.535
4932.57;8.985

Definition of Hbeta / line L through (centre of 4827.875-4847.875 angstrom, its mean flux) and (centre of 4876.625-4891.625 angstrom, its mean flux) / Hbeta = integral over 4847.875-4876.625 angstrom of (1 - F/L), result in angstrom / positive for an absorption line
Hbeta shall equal 1.4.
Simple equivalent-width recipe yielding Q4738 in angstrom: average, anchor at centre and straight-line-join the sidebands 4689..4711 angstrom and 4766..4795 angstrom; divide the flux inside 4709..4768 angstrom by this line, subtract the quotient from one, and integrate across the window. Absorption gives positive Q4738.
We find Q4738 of 0.95 angstrom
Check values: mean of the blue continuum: 8.44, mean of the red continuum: 9.37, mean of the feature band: 8.73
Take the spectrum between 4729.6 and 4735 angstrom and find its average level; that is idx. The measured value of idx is 8.85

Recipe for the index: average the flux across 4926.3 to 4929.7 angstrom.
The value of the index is 9.82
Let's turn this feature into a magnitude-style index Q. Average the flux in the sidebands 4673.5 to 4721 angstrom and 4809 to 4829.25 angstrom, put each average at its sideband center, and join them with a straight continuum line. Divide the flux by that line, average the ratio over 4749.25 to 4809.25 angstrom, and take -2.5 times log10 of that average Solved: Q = 0.07 mag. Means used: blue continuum 8.69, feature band 9.14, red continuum 10.3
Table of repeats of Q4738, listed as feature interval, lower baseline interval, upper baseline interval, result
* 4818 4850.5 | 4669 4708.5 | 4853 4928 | -2.4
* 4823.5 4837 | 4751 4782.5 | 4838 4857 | 0.9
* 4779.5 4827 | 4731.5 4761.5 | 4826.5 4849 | -1.8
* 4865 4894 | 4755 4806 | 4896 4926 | 2.3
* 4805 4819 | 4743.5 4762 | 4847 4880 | -1.8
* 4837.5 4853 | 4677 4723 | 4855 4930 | -1.8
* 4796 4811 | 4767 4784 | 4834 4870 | 0.4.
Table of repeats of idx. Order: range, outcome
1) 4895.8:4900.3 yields 9.83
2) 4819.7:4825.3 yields 9.73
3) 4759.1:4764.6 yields 9.19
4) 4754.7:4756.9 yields 8.65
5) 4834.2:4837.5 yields 8.66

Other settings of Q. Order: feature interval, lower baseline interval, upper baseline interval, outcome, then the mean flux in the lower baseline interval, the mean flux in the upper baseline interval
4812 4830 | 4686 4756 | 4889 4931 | -0.14 mag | 8.62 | 9.31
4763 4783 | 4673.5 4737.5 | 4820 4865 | -0.04 mag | 8.73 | 9.44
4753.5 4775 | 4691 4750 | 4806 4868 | 0.03 mag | 8.68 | 9.51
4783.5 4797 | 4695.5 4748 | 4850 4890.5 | -0.06 mag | 8.64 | 8.76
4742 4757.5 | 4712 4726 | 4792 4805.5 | 0.01 mag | 8.74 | 9.46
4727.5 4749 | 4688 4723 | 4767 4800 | 0.02 mag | 8.51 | 9.39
